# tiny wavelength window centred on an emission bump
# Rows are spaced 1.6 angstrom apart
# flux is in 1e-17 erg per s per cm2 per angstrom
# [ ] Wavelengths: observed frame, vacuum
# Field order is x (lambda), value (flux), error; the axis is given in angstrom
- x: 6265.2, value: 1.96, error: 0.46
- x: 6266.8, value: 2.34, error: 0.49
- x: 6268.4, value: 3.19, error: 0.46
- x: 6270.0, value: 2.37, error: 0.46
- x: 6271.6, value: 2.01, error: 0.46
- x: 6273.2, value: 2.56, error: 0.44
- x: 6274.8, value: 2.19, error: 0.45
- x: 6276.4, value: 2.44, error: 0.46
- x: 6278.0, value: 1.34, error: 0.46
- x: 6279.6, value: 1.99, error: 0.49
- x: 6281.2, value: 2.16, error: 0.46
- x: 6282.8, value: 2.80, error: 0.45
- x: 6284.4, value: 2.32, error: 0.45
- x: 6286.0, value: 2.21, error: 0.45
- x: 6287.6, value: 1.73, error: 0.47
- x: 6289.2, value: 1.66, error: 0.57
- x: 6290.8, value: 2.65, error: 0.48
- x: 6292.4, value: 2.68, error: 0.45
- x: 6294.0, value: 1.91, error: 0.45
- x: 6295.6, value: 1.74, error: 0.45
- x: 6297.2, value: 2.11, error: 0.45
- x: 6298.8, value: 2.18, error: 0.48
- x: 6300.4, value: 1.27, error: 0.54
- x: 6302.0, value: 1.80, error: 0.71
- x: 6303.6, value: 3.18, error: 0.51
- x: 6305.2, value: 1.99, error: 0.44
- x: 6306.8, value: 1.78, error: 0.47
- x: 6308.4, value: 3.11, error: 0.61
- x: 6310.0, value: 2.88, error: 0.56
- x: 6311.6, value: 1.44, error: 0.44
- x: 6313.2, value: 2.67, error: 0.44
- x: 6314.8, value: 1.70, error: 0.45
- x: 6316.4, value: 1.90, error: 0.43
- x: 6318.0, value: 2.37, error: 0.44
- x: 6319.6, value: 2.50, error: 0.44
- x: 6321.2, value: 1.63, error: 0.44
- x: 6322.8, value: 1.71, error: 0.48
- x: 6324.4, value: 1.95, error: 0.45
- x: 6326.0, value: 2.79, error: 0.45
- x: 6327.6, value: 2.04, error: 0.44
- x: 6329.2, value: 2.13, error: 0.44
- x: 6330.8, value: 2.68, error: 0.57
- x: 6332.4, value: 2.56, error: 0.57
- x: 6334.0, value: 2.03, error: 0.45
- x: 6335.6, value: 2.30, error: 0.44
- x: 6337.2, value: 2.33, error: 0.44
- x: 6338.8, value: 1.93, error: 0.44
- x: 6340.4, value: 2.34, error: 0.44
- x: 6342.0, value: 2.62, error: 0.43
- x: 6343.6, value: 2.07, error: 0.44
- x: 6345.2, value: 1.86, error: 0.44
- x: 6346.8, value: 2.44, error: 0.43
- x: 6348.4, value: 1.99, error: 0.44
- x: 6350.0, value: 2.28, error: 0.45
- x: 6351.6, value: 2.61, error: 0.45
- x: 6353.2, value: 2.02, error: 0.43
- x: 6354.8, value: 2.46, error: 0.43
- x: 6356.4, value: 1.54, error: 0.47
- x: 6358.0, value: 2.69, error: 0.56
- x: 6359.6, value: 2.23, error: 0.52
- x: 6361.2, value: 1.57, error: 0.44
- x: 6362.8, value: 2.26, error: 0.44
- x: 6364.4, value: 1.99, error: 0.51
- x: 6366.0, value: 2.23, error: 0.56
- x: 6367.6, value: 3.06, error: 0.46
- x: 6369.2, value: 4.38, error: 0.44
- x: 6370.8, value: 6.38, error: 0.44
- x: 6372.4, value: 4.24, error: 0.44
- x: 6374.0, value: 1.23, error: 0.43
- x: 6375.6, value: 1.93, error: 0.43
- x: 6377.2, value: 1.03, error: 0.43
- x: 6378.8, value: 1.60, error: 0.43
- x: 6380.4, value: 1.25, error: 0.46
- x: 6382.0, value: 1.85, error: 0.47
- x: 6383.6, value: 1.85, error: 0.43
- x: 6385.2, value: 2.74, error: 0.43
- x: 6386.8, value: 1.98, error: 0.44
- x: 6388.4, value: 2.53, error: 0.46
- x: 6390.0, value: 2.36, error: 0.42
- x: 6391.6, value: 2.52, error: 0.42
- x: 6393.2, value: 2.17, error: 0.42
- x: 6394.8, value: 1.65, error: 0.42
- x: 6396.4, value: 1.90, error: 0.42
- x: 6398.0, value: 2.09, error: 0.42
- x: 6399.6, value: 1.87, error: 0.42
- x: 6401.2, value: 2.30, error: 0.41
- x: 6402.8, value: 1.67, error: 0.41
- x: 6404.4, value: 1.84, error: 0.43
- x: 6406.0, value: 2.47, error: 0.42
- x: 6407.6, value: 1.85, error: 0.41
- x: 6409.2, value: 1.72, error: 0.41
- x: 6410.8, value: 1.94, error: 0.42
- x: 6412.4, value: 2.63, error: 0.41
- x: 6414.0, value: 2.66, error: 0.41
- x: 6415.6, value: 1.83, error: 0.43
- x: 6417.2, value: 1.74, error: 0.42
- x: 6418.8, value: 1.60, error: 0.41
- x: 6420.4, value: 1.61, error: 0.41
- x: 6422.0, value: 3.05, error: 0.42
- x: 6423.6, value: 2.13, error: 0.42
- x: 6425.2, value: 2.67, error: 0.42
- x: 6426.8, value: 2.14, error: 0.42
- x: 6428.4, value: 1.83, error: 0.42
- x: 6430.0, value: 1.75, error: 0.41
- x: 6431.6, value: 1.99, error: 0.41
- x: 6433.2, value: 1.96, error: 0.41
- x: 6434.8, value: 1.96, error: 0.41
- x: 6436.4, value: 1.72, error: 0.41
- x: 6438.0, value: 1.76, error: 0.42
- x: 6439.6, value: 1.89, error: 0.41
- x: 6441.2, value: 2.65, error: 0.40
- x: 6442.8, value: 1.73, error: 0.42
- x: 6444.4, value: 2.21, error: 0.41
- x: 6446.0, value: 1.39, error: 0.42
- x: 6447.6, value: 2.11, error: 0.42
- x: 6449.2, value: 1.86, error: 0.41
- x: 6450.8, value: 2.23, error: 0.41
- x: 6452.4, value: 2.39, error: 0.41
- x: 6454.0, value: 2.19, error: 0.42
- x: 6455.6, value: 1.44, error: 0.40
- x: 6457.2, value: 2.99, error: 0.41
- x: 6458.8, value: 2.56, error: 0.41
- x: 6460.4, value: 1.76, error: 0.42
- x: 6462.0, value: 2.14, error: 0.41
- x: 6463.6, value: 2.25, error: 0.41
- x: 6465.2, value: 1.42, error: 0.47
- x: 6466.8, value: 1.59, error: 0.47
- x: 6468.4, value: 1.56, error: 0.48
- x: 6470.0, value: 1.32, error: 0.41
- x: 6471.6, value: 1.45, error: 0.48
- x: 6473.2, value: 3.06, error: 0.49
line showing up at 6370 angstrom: H-beta 4861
